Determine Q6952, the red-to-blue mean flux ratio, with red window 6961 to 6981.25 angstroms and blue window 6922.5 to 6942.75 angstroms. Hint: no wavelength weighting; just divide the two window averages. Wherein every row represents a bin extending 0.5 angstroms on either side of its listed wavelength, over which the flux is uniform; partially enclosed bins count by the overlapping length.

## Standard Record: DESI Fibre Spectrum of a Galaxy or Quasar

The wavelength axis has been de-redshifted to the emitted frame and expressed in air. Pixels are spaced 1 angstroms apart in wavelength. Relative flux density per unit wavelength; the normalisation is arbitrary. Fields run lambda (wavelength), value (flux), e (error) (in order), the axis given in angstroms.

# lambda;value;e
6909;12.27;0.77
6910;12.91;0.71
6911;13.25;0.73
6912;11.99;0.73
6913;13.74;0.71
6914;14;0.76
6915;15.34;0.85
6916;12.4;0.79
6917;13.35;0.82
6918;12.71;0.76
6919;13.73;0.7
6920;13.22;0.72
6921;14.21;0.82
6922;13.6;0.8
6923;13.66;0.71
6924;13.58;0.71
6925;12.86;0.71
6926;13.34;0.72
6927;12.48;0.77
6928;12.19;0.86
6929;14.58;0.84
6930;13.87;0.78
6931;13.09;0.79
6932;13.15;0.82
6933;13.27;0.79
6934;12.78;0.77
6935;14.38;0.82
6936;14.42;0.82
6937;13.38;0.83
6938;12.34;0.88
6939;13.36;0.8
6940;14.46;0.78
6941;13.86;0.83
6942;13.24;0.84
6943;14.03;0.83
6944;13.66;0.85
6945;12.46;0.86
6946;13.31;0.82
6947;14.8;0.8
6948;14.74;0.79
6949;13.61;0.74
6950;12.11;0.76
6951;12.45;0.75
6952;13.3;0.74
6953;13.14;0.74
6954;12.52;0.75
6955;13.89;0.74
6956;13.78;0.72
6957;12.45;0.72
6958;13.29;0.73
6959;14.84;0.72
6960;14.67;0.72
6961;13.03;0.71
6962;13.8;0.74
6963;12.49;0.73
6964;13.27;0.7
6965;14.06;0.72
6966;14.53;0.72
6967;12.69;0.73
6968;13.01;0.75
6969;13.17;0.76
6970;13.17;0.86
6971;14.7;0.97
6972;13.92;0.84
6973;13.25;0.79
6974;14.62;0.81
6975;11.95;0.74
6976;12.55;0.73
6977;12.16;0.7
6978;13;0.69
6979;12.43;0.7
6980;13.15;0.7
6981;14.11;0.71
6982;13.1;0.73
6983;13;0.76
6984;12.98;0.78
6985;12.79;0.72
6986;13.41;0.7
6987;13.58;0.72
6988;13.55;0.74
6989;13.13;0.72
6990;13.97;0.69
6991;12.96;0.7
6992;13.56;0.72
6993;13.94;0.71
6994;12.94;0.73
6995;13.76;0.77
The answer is 0.99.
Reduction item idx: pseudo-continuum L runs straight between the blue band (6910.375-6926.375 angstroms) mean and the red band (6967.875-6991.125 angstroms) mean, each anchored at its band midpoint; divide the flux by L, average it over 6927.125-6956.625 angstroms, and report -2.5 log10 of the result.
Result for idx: -0.01 mag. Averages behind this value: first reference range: 13.4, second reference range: 13.2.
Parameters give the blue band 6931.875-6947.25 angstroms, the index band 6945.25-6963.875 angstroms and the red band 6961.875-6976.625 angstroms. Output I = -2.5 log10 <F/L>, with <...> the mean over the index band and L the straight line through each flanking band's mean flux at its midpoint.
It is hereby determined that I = 0.00 mag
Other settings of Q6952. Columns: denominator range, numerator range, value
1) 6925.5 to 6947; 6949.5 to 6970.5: 0.99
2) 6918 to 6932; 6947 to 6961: 1.01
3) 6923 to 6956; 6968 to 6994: 0.99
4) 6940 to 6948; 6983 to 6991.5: 0.97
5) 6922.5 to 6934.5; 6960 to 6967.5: 1.02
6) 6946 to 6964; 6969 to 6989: 0.98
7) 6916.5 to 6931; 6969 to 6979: 0.99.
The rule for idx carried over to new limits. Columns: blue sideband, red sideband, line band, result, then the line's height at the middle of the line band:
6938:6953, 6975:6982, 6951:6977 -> -0.02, 13.1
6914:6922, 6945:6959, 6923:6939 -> 0.01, 13.5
